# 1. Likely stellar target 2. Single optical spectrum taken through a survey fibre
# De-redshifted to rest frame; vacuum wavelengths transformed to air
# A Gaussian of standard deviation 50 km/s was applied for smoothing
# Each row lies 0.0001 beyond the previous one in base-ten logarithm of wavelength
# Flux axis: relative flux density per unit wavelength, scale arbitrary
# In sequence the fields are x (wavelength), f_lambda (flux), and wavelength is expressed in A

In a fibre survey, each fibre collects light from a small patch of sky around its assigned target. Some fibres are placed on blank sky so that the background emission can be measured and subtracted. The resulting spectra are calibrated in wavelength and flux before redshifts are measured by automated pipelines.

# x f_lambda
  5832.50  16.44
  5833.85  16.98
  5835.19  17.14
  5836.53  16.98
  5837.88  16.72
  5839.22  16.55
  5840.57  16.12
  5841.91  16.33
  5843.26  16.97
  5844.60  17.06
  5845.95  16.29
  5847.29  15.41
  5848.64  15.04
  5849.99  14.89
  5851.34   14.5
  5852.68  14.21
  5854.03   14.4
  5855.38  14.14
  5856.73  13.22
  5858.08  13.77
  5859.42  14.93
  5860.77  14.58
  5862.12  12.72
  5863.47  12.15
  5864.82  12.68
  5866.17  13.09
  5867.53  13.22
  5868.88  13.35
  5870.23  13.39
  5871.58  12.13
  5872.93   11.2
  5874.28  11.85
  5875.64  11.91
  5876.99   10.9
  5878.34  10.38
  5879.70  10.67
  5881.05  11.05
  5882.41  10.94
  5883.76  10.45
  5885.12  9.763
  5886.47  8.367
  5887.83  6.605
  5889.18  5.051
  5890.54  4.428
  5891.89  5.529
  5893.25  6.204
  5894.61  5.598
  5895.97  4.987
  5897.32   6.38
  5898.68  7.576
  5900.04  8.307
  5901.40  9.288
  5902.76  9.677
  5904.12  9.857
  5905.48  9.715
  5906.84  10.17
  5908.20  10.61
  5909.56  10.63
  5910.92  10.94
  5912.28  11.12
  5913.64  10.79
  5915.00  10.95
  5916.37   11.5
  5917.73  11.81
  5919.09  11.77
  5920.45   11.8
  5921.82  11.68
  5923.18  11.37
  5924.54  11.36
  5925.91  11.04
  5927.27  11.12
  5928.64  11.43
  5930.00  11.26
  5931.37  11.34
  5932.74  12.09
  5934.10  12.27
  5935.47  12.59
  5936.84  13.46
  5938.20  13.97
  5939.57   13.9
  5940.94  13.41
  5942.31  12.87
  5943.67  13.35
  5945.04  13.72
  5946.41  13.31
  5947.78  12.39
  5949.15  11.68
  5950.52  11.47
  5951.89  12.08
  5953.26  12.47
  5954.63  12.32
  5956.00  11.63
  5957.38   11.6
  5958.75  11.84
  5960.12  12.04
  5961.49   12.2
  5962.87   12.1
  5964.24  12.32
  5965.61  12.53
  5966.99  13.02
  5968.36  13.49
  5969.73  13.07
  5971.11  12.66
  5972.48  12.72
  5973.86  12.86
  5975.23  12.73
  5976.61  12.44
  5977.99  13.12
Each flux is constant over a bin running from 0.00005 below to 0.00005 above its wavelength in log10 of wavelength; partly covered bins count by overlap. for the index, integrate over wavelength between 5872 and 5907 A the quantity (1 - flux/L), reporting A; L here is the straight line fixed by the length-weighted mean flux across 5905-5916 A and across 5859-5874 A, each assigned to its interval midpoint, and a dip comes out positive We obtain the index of 9.1 A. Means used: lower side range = 13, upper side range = 10.7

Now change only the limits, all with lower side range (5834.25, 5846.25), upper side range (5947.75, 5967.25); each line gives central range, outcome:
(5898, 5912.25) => 4.4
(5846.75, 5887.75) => 8.2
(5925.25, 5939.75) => 1.0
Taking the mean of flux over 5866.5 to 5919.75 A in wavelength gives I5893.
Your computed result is 9.74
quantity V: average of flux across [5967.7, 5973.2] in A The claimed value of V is 13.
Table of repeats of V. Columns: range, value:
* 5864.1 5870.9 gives 13.1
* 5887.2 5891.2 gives 5.35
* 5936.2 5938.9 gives 13.7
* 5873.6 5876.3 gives 11.9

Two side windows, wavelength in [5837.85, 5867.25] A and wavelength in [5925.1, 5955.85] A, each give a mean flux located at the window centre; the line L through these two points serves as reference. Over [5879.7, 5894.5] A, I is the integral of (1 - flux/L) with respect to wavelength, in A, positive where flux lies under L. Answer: 6.4 A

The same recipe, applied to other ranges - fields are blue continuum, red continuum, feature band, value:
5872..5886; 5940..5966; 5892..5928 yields 5.5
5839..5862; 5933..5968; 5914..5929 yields 2.1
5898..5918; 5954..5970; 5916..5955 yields -3.4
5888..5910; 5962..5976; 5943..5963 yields -1.3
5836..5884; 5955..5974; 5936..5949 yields -0.6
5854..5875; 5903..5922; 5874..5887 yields 1.9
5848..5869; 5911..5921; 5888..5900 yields 6.2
